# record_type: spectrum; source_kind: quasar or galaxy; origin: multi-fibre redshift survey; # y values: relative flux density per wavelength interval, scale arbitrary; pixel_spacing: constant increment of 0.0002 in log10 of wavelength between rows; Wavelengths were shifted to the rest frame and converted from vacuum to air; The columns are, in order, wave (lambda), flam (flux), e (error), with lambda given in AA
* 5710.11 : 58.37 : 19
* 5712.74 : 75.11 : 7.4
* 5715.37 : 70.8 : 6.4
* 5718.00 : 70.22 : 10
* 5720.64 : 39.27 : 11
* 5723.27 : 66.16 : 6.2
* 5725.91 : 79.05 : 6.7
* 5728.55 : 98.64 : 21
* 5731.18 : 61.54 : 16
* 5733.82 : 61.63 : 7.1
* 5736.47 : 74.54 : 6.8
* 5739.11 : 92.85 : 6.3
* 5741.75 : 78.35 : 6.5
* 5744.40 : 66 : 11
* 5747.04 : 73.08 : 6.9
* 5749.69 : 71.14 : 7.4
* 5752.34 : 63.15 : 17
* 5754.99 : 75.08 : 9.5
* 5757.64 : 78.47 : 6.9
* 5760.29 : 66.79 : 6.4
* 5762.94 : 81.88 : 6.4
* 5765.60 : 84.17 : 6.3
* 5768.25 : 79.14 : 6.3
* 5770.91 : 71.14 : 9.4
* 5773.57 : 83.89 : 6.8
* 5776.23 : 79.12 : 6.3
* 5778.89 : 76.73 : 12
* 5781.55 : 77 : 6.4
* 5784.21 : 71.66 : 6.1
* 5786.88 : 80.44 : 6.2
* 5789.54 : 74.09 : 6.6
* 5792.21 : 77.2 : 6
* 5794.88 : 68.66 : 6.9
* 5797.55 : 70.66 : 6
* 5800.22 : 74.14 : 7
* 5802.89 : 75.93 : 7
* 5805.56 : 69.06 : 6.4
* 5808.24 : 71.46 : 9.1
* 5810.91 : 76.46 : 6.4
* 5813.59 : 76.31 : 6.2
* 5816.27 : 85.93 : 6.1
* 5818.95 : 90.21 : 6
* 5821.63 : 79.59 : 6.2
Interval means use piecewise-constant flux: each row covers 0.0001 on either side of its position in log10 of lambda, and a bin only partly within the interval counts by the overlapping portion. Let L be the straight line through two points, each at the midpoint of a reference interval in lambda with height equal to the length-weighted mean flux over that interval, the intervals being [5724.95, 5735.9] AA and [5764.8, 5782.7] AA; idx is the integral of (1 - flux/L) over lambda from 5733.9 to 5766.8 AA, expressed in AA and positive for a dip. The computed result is 0.8 AA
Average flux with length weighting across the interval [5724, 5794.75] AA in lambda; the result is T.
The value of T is 75.8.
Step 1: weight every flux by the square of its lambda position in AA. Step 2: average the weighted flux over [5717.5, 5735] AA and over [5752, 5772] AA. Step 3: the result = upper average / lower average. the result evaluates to 1.1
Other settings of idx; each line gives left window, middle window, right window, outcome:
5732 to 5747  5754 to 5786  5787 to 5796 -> -1.2 AA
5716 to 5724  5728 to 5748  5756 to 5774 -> -2.6 AA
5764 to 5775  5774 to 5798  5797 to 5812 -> 0.3 AA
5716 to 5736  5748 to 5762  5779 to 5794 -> 0.1 AA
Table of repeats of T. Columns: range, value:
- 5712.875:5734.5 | 69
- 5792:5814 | 73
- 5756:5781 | 77.9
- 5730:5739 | 69.6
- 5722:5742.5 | 76.6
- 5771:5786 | 77.2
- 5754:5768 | 77.5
